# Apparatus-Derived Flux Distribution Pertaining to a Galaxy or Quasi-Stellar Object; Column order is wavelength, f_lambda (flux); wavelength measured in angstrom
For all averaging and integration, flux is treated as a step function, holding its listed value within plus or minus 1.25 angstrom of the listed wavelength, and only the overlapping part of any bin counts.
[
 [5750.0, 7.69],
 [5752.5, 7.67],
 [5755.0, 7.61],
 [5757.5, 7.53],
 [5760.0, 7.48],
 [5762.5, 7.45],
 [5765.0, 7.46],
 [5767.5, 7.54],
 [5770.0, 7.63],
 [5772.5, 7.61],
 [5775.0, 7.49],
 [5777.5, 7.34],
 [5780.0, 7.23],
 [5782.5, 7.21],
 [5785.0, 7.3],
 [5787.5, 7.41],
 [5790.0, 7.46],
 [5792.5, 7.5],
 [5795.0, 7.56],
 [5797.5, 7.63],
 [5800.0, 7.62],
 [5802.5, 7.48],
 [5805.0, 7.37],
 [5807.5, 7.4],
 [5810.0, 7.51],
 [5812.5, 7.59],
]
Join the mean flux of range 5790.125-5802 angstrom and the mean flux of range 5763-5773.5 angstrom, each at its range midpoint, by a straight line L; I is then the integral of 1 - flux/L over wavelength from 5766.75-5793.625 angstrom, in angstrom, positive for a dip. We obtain 0.46 angstrom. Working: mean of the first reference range 7.55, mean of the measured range 7.43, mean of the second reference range 7.56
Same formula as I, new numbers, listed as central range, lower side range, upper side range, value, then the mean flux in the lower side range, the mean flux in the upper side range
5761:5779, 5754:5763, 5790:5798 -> 0.1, 7.52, 7.54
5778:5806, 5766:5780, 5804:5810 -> 0.1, 7.49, 7.41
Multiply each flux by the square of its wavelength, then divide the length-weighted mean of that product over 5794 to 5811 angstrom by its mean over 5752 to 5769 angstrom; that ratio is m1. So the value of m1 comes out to 1.01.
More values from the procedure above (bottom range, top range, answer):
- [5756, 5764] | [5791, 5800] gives 1.02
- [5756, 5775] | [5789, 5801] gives 1.01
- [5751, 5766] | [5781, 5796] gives 0.99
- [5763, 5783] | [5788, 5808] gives 1.02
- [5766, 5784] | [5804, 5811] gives 1.01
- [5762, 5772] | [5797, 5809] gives 1.01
